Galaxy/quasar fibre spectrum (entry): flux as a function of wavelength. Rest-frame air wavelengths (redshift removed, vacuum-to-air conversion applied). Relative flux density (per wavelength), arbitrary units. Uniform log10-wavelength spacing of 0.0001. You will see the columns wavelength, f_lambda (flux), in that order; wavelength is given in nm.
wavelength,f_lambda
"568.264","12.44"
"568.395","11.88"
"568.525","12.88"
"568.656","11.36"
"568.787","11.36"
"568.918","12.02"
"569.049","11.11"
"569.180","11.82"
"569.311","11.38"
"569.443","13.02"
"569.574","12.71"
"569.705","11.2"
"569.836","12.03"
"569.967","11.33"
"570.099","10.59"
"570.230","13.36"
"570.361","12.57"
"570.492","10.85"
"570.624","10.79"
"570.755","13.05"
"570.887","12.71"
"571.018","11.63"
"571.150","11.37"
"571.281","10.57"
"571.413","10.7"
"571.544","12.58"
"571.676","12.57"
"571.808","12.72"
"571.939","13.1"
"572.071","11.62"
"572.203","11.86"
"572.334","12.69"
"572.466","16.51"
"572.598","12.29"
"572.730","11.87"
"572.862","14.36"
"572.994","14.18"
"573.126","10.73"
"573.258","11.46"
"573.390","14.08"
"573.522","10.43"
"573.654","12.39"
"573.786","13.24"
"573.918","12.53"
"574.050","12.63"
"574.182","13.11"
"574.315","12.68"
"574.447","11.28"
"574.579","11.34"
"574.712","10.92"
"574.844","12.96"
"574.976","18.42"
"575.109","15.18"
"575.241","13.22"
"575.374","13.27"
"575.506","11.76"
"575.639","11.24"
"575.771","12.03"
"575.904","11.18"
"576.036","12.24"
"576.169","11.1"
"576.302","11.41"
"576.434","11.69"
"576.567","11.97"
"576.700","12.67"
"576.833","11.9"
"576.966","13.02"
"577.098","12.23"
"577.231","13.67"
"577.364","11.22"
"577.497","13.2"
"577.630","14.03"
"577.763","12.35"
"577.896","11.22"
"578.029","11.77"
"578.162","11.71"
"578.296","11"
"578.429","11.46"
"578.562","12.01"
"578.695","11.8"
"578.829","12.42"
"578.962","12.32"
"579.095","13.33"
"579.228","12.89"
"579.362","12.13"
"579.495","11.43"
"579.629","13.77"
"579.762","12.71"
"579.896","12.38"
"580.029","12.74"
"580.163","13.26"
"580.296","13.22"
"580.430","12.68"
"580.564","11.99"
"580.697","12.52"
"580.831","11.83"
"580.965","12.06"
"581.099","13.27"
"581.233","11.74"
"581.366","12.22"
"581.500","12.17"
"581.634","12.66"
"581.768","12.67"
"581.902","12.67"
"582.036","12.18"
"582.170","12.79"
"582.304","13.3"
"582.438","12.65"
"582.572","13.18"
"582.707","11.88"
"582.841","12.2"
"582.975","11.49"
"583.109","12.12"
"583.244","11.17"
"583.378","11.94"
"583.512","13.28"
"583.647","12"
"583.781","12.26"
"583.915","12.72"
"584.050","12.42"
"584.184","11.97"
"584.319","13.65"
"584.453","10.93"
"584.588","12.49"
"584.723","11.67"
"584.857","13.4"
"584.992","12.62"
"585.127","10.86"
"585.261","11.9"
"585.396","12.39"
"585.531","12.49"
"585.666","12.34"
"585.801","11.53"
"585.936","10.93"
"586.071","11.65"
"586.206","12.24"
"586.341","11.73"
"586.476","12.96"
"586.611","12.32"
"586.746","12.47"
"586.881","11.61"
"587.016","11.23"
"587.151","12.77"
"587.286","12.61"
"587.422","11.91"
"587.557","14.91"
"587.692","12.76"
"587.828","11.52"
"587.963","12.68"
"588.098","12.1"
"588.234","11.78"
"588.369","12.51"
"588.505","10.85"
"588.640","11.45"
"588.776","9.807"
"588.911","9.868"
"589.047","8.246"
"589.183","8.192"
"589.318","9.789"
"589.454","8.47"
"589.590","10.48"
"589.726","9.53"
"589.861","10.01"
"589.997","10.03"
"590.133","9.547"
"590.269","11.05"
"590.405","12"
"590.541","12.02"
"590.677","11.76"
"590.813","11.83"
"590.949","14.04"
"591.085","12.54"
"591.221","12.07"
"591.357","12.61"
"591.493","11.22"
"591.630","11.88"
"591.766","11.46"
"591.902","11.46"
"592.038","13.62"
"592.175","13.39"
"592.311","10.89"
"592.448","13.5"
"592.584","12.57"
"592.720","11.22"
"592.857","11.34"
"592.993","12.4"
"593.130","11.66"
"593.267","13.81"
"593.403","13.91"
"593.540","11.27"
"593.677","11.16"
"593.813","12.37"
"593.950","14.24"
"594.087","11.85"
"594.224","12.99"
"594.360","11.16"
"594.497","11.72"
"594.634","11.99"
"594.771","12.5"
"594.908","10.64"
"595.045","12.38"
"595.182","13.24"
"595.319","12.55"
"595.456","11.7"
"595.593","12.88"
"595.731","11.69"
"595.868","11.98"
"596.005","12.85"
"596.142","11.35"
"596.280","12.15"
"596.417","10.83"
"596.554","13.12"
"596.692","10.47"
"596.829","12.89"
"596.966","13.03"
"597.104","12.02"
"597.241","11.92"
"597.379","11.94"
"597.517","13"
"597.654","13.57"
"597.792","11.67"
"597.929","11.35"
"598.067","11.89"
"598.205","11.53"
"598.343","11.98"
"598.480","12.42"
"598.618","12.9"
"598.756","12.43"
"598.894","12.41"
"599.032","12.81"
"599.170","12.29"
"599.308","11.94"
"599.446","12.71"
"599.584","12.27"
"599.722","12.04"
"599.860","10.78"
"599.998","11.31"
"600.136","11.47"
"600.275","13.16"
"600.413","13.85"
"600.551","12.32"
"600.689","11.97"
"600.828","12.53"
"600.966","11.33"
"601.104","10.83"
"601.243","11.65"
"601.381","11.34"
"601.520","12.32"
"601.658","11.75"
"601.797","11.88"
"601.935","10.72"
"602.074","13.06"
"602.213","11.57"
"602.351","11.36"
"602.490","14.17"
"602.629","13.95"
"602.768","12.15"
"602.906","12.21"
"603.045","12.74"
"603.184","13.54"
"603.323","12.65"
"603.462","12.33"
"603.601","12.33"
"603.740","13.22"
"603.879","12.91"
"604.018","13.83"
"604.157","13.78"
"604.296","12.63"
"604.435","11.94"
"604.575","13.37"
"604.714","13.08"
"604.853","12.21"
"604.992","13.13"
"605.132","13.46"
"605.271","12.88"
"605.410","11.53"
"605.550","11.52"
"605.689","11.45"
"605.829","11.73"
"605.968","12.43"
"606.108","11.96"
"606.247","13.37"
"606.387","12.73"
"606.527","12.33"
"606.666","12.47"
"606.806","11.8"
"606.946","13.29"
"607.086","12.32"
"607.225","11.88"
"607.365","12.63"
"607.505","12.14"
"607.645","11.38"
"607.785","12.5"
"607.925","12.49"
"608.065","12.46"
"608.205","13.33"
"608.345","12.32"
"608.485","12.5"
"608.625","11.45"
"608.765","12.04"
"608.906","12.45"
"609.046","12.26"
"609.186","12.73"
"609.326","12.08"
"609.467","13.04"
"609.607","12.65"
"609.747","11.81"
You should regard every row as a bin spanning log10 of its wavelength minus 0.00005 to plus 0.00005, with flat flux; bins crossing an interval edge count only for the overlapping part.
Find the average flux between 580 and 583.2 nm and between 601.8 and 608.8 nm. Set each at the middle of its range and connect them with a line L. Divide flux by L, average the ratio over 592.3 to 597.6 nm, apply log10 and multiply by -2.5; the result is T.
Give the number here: 0.02 mag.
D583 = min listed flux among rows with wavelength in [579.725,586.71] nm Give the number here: 10.86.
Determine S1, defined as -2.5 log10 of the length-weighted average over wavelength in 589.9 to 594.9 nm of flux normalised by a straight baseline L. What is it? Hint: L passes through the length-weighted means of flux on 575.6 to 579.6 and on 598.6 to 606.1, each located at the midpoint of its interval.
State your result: 0.02 mag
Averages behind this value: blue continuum 12.1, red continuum 12.4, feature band 12.1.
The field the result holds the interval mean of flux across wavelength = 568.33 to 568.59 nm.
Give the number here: 12.4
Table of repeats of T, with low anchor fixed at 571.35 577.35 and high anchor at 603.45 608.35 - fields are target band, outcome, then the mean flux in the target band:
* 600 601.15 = 0.03 mag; 12.2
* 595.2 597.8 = 0.03 mag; 12.2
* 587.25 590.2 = 0.16 mag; 10.8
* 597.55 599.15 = 0.02 mag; 12.3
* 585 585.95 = 0.06 mag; 11.9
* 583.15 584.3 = 0.02 mag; 12.3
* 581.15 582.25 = 0.01 mag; 12.4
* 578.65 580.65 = -0.01 mag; 12.6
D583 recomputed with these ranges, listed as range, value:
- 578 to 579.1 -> 11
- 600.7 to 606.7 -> 10.72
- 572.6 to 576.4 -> 10.43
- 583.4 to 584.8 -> 10.93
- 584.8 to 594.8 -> 8.192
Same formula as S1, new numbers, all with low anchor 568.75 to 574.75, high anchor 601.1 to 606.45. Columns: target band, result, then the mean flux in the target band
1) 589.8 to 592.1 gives 0.06 mag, 11.7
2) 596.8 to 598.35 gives 0.02 mag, 12.2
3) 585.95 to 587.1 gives 0.03 mag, 12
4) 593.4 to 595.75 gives 0.02 mag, 12.2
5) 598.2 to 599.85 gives 0.01 mag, 12.3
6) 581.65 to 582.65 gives -0.04 mag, 12.8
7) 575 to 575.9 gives -0.06 mag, 12.9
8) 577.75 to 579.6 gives 0.02 mag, 12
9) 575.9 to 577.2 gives 0.02 mag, 12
